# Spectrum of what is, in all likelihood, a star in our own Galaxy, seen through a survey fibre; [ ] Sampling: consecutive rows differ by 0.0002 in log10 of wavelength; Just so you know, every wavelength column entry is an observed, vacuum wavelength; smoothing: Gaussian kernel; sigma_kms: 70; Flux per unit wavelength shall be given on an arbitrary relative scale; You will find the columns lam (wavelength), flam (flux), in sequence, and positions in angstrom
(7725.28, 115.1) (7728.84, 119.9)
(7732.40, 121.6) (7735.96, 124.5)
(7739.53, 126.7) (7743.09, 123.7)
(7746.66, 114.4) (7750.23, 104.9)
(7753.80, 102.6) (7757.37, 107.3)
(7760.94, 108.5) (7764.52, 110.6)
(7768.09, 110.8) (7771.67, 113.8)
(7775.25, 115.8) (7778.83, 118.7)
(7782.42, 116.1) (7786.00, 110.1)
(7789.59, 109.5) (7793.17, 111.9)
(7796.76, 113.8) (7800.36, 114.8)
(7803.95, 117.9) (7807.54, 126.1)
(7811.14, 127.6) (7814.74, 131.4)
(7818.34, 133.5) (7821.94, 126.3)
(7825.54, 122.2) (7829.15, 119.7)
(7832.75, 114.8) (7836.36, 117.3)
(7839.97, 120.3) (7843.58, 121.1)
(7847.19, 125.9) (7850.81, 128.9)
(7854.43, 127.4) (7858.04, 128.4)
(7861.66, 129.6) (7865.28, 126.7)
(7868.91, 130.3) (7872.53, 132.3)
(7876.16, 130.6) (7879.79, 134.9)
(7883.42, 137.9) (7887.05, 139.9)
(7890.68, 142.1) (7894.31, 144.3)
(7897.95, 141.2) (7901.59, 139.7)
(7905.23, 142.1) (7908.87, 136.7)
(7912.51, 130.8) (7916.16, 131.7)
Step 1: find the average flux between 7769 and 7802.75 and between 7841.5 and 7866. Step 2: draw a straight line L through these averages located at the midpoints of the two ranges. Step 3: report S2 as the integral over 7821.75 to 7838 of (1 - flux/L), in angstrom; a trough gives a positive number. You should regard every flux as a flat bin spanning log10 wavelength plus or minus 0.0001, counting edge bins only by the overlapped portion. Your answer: 0.4 angstrom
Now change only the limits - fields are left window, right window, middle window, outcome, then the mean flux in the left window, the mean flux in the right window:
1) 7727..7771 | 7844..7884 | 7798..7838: 0.3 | 115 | 130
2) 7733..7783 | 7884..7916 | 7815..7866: 1.6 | 114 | 139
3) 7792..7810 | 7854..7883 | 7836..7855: 0.4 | 117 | 131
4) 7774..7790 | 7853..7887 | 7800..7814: -0.4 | 114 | 131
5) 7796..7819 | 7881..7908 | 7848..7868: 0.8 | 124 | 141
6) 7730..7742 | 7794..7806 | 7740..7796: 3.5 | 124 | 115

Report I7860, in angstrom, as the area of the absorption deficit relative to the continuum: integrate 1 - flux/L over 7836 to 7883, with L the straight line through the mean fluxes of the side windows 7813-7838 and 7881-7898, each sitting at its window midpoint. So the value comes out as 1.8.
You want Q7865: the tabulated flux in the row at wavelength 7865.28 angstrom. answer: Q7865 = 126.7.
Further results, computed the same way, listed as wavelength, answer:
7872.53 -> 132.3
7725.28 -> 115.1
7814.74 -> 131.4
